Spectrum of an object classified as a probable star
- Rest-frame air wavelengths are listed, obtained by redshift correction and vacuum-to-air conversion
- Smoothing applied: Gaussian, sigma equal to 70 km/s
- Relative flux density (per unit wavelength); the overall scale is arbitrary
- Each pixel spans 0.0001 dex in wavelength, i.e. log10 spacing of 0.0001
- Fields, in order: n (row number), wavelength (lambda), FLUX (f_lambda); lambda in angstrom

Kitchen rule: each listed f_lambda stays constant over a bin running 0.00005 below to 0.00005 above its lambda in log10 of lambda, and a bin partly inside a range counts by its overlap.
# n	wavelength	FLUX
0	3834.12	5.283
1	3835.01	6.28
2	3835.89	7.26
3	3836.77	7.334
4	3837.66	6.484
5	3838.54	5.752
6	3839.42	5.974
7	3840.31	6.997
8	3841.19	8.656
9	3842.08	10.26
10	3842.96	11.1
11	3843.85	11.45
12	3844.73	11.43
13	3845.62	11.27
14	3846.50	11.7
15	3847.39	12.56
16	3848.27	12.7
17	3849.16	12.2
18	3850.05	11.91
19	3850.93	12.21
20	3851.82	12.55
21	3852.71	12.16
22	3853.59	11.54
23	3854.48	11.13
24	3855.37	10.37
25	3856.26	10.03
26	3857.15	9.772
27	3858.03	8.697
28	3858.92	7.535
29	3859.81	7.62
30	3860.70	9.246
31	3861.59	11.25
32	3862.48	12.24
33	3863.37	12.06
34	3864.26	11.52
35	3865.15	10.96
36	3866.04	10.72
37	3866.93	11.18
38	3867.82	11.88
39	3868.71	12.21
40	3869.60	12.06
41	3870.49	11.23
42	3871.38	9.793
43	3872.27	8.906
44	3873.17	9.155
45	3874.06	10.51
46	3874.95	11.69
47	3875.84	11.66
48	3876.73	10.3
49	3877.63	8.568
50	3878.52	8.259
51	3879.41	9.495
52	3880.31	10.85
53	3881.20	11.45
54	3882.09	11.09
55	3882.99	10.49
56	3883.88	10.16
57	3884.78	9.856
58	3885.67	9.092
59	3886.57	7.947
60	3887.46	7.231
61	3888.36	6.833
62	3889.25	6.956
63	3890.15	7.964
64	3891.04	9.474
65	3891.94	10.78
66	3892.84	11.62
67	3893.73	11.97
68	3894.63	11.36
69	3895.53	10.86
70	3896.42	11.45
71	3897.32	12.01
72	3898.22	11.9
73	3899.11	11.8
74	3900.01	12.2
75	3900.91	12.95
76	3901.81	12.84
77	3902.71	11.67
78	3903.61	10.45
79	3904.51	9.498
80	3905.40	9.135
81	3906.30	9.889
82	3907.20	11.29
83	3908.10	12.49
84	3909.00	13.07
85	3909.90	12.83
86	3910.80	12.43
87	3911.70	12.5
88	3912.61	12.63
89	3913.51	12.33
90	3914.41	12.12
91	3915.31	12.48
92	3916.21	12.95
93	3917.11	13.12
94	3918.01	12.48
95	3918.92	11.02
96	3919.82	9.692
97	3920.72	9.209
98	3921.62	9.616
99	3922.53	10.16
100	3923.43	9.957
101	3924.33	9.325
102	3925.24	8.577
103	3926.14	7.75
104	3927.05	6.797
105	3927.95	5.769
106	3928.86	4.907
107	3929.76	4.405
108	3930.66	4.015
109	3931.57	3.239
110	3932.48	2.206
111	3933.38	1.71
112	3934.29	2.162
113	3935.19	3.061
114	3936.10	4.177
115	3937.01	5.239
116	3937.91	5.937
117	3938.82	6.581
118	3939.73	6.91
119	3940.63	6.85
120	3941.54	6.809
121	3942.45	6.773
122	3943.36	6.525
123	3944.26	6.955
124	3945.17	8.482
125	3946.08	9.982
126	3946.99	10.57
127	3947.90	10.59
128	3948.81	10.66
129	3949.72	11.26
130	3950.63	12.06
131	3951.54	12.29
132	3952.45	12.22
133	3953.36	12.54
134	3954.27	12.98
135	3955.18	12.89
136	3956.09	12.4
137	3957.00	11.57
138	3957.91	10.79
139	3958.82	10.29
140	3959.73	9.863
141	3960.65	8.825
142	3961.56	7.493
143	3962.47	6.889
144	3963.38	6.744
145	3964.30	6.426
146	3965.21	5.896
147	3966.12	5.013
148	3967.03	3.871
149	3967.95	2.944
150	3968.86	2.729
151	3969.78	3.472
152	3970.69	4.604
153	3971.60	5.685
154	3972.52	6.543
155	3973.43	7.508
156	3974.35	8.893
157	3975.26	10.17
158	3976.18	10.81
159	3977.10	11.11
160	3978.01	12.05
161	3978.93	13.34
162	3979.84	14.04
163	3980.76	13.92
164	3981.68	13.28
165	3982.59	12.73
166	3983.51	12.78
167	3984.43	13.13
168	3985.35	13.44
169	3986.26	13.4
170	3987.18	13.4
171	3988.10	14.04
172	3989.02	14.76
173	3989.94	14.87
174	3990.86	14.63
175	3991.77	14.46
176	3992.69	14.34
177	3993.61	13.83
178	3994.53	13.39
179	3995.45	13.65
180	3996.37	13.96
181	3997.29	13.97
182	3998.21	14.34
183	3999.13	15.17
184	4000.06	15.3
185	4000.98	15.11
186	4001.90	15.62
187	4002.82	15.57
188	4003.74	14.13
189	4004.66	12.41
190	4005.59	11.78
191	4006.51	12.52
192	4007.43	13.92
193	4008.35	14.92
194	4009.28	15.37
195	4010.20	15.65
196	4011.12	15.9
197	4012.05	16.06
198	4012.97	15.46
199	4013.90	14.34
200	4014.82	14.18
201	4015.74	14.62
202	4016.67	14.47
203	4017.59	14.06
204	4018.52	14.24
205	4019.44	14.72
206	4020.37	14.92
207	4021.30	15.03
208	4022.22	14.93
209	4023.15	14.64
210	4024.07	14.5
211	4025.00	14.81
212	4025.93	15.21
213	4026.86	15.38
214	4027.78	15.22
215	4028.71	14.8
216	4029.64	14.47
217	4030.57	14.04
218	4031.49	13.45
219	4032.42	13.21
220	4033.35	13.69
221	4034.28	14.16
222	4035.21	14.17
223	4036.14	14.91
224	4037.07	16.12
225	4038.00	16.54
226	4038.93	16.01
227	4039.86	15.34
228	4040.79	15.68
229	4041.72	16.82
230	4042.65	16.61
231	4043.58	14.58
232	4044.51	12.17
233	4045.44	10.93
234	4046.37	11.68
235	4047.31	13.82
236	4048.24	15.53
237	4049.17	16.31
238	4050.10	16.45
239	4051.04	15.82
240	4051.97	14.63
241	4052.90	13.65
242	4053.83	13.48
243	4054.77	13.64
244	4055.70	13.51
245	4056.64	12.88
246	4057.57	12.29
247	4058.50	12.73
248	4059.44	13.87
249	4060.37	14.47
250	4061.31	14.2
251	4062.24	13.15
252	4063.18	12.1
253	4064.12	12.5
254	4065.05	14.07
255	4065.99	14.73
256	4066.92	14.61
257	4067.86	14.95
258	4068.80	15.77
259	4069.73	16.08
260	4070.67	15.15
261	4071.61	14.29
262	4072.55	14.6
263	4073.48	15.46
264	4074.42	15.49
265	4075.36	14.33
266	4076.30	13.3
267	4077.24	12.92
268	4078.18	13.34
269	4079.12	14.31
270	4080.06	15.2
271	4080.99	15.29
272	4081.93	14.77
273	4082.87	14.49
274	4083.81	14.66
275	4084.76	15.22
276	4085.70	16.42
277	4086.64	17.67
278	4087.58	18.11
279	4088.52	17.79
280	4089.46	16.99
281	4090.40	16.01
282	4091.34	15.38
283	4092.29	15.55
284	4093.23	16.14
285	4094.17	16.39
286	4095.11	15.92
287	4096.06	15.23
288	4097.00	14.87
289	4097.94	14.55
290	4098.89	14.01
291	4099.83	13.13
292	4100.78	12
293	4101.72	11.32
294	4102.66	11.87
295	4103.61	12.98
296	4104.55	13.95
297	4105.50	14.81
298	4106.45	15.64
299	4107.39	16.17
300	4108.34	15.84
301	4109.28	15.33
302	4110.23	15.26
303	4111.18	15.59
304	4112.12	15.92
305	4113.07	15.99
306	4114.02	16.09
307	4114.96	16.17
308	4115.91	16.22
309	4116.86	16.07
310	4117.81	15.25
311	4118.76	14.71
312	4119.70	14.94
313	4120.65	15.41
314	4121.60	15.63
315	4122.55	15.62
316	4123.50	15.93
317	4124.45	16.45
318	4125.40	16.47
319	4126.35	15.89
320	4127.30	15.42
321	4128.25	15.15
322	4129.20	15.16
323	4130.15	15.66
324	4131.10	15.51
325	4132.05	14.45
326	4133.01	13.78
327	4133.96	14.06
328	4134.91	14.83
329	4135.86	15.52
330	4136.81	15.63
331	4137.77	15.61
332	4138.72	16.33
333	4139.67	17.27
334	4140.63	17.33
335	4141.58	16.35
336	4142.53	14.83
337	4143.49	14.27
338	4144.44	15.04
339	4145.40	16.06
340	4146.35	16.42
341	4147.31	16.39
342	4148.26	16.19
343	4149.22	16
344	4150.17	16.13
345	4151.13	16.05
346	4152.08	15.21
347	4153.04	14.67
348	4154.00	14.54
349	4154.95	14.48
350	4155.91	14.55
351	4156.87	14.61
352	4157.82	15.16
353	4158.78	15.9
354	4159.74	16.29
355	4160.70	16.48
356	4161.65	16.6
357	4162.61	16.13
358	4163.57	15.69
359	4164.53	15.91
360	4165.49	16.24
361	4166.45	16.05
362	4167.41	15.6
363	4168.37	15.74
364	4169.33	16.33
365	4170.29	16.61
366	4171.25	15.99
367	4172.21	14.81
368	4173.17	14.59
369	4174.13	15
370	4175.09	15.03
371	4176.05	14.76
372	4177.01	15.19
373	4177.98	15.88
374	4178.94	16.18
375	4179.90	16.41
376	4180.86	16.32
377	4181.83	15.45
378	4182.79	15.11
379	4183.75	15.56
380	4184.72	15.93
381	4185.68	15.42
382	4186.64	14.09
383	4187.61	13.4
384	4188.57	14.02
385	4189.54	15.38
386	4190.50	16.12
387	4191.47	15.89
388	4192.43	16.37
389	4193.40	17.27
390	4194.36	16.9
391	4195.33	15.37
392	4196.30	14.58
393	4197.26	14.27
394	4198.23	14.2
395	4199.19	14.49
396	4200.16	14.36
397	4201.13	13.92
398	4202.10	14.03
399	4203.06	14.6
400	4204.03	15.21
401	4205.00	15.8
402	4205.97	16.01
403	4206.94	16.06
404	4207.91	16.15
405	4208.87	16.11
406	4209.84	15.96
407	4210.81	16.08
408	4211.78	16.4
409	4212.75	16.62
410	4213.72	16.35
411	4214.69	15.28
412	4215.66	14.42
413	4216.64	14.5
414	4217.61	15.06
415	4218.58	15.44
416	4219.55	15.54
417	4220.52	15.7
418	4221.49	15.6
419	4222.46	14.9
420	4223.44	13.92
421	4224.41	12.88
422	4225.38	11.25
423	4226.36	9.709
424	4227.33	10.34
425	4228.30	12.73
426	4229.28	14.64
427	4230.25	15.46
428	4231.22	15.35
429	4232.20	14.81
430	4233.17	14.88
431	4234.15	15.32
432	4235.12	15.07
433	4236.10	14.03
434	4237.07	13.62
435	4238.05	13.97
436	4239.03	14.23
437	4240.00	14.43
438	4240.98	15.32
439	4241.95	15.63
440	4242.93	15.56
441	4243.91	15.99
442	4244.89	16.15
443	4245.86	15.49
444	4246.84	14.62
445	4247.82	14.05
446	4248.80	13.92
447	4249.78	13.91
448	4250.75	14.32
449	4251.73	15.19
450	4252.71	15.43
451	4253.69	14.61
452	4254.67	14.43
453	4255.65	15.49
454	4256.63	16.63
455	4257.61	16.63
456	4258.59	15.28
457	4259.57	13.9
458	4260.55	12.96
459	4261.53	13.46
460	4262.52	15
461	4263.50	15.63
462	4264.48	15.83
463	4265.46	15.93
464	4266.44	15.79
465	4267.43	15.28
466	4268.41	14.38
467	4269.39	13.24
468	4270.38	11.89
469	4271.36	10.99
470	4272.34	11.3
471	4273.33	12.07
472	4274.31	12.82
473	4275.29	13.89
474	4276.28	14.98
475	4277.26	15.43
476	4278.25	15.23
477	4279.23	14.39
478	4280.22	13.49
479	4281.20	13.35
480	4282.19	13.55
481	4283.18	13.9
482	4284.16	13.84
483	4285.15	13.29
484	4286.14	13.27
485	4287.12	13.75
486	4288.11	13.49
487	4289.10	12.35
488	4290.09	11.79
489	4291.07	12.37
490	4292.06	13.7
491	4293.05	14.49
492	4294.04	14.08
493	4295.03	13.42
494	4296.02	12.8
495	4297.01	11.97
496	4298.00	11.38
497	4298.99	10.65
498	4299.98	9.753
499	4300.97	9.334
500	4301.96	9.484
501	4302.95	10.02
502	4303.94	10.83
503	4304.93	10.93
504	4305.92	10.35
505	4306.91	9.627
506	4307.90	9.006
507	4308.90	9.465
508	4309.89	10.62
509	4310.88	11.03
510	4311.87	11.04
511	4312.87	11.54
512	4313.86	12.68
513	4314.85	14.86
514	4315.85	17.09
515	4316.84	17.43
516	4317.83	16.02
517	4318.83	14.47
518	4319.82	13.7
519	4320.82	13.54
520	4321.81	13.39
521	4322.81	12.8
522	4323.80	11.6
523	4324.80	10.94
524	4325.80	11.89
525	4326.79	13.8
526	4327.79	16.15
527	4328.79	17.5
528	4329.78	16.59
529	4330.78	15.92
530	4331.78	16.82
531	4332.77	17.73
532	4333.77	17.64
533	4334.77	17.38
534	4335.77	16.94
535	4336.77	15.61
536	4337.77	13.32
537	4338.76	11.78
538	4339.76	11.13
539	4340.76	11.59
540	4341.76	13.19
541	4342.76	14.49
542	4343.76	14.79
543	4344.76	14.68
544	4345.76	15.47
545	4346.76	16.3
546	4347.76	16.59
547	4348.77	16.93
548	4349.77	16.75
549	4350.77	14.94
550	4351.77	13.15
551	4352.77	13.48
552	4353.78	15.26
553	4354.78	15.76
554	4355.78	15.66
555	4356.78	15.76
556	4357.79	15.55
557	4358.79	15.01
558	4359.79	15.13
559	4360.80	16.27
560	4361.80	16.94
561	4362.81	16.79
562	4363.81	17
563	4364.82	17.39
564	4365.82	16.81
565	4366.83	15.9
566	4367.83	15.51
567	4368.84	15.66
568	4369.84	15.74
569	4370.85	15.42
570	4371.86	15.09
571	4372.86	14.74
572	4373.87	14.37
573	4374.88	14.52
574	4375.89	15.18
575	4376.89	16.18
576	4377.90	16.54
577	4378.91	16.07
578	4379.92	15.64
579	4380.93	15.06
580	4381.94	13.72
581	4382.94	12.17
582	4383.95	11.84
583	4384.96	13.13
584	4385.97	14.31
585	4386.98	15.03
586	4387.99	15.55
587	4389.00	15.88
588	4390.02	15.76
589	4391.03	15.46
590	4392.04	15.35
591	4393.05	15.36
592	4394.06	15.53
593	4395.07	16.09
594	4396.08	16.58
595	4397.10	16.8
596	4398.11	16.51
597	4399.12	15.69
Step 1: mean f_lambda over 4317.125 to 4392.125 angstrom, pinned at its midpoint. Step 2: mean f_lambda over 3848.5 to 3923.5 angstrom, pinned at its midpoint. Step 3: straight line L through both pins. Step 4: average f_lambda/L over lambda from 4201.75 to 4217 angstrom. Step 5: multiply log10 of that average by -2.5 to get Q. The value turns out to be -0.14 mag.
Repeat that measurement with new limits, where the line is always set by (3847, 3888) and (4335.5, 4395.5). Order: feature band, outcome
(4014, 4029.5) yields -0.22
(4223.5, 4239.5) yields 0.02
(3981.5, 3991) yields -0.17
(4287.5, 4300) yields 0.15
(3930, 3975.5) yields 0.45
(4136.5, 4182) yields -0.19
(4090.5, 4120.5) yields -0.18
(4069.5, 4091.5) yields -0.22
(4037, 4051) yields -0.22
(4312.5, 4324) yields 0.04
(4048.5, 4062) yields -0.15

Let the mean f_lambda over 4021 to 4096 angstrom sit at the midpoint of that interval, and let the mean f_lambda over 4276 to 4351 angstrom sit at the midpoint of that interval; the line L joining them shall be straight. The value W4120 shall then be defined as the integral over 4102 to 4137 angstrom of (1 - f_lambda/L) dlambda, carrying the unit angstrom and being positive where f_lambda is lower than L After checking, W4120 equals -1.9 angstrom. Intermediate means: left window 14.7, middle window 15.3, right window 13.5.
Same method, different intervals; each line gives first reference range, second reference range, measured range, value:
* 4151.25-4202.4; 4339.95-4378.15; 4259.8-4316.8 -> 9.5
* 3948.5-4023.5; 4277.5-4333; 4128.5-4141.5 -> -3.1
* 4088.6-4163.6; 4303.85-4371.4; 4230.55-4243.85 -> 0.1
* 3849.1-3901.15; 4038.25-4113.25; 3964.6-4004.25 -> 4.1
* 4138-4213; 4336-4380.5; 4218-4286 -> 4.9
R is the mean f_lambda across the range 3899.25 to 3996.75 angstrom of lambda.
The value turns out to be 9.75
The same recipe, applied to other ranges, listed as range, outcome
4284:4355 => 13.5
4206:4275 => 14.6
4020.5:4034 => 14.5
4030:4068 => 14.2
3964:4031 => 12.7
